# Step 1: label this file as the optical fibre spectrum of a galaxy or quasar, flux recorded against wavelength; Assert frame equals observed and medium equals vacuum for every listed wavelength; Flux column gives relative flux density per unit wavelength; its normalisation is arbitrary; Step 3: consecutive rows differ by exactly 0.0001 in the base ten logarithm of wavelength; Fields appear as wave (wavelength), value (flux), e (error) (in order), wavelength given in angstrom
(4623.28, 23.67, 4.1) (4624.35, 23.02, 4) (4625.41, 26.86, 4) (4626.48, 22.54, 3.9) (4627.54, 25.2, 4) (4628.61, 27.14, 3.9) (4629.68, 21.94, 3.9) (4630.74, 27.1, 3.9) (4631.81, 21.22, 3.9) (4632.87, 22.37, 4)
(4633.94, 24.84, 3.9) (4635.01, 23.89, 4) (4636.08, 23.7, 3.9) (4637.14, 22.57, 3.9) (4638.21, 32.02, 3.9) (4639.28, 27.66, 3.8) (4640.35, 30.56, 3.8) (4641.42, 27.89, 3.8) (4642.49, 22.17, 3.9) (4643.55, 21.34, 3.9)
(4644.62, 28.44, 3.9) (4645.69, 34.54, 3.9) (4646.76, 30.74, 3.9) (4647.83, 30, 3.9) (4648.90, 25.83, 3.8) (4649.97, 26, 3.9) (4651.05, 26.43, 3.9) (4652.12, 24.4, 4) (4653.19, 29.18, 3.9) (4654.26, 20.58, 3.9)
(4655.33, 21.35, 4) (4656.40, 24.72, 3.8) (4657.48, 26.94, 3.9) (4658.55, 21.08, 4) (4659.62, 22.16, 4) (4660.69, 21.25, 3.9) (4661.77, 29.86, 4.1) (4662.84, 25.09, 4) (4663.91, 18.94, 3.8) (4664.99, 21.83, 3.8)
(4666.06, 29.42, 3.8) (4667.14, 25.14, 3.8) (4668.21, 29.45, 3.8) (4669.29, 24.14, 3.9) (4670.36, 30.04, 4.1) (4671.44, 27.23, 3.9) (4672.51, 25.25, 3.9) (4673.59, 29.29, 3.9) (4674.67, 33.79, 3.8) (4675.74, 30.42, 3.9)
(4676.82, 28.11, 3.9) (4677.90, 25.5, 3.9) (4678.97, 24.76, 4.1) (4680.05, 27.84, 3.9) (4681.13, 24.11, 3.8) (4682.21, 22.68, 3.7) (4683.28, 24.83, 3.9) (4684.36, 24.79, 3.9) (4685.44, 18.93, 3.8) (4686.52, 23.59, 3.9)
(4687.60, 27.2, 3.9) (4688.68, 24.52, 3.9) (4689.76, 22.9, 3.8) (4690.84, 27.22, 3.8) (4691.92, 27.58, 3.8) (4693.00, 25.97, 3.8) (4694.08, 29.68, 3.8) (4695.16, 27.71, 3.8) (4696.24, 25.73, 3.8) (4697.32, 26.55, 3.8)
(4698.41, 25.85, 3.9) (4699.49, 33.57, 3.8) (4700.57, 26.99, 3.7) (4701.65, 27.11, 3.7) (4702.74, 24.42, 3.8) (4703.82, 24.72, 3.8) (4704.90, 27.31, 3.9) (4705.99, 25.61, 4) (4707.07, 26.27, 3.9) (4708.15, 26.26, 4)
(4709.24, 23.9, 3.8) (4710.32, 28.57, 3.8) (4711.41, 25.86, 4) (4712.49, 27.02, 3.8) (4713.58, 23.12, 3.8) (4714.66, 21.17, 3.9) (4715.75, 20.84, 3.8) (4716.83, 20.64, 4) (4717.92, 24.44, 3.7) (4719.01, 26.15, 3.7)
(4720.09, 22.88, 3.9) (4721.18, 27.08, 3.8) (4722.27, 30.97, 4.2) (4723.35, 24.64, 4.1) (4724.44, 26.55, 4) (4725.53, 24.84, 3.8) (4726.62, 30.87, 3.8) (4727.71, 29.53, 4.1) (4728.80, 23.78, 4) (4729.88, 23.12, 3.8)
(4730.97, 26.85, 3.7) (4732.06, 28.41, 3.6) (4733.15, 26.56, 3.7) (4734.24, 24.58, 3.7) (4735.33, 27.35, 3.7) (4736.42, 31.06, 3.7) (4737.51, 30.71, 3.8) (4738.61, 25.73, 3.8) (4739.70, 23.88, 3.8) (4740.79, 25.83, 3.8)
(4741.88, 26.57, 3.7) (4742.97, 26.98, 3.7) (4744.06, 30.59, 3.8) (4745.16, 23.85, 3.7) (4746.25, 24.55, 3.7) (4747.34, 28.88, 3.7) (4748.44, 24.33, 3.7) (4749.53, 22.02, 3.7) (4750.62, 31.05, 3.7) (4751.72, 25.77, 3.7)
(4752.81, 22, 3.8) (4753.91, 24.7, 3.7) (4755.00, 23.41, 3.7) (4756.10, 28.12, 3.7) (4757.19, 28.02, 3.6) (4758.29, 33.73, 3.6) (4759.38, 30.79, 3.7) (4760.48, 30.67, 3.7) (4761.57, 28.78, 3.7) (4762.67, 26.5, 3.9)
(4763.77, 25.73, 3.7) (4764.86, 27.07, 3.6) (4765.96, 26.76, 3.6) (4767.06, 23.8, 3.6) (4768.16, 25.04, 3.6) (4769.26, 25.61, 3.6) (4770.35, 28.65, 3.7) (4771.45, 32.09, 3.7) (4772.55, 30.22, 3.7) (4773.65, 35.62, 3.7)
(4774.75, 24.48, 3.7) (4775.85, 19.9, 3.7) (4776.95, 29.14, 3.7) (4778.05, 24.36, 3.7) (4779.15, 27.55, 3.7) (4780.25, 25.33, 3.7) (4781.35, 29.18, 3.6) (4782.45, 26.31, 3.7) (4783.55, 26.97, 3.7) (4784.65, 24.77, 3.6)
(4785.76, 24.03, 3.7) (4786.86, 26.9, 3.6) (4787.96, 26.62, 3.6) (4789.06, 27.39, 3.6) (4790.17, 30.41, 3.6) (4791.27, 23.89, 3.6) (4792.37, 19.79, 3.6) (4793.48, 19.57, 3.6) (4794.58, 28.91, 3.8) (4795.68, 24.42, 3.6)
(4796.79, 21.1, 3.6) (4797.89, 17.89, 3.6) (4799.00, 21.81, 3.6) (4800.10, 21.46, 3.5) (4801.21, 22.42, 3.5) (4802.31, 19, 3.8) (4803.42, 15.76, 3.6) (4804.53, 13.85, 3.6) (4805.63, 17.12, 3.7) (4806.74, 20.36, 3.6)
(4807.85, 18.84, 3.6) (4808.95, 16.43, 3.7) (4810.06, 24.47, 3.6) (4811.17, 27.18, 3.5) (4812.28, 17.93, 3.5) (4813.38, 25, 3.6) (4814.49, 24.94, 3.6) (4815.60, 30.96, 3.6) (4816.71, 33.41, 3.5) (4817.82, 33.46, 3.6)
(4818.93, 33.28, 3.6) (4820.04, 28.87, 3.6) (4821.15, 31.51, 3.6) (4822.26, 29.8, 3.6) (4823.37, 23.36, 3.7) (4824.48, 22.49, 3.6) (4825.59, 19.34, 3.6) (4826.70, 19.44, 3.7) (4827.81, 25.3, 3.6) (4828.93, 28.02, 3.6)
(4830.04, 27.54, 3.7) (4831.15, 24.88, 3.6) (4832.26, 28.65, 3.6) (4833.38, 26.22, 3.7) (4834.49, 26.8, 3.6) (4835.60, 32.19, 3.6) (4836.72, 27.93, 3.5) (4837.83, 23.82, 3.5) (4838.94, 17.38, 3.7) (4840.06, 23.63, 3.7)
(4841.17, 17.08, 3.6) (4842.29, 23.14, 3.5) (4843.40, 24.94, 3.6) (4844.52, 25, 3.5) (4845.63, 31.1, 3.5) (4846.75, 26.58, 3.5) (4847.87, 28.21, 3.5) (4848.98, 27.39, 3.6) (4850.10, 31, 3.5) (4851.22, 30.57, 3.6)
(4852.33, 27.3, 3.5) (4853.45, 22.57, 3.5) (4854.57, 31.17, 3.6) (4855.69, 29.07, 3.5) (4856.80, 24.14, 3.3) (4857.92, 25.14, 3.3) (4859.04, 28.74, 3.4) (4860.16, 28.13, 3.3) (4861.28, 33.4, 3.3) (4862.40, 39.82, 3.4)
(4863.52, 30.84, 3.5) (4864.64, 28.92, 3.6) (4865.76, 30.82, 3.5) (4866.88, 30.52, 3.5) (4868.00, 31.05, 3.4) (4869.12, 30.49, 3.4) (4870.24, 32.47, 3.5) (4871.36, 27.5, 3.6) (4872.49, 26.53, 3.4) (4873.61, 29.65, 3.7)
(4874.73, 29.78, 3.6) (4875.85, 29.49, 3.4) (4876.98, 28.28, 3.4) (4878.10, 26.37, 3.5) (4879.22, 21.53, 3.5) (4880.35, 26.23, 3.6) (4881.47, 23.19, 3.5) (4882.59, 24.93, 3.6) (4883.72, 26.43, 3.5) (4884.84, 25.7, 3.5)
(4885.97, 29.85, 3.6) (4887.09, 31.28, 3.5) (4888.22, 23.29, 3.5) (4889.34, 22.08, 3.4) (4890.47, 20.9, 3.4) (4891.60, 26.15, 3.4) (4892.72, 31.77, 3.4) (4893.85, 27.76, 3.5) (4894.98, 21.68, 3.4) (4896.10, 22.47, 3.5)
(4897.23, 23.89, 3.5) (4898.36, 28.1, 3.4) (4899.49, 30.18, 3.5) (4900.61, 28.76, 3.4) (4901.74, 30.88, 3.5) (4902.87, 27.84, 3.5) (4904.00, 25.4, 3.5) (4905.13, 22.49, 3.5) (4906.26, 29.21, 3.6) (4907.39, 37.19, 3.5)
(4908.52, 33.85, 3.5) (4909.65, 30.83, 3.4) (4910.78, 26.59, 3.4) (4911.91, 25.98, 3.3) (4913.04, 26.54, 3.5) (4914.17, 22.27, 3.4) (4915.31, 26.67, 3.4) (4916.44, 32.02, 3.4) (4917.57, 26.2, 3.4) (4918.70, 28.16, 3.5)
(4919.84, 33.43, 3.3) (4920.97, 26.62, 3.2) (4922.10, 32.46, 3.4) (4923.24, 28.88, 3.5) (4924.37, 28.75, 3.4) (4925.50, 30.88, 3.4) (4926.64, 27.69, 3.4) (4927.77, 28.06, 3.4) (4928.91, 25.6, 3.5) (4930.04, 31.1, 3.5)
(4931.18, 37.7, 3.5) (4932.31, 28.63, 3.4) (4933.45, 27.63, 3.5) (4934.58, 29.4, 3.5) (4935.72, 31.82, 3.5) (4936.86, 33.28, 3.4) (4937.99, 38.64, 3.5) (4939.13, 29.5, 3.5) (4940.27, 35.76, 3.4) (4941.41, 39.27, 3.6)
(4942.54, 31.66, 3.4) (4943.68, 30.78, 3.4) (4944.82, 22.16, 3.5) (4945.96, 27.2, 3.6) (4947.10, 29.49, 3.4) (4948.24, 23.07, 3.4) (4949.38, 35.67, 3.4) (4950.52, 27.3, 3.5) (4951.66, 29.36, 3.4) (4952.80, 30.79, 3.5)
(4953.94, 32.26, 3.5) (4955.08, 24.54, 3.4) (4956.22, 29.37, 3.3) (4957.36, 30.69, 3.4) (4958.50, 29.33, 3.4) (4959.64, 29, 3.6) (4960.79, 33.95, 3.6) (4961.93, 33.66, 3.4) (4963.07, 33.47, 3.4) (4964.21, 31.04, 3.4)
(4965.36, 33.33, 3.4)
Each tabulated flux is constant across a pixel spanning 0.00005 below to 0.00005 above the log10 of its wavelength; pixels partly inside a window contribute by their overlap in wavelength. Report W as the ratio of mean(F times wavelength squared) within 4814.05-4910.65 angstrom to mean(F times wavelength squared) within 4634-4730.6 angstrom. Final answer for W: 1.1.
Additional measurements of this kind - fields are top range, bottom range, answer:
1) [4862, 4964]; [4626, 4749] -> 1.23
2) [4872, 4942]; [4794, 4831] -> 1.24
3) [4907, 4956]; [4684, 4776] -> 1.23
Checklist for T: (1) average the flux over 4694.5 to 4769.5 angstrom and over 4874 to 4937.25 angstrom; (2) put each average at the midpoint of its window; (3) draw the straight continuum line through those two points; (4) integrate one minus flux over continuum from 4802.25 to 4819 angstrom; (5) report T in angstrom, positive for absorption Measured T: 2.5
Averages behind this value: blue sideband 26.4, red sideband 27.9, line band 23.1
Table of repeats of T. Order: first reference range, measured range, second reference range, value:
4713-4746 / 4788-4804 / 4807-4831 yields 2.0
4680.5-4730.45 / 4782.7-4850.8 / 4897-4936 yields 6.8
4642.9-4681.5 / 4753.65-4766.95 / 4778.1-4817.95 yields -1.9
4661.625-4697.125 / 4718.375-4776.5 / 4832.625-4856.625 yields -1.6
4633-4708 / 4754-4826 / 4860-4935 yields 4.9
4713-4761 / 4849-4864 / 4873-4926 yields -1.2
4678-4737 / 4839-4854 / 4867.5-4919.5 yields 0.7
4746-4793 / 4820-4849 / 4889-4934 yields 2.0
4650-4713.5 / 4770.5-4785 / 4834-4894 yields -0.4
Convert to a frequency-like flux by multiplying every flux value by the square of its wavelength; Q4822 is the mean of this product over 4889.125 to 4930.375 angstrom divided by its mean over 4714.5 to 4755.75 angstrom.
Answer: 1.16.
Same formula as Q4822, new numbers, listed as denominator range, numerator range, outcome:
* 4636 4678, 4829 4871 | 1.14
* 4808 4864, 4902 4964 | 1.16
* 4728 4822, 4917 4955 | 1.25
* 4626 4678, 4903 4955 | 1.28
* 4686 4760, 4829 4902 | 1.10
